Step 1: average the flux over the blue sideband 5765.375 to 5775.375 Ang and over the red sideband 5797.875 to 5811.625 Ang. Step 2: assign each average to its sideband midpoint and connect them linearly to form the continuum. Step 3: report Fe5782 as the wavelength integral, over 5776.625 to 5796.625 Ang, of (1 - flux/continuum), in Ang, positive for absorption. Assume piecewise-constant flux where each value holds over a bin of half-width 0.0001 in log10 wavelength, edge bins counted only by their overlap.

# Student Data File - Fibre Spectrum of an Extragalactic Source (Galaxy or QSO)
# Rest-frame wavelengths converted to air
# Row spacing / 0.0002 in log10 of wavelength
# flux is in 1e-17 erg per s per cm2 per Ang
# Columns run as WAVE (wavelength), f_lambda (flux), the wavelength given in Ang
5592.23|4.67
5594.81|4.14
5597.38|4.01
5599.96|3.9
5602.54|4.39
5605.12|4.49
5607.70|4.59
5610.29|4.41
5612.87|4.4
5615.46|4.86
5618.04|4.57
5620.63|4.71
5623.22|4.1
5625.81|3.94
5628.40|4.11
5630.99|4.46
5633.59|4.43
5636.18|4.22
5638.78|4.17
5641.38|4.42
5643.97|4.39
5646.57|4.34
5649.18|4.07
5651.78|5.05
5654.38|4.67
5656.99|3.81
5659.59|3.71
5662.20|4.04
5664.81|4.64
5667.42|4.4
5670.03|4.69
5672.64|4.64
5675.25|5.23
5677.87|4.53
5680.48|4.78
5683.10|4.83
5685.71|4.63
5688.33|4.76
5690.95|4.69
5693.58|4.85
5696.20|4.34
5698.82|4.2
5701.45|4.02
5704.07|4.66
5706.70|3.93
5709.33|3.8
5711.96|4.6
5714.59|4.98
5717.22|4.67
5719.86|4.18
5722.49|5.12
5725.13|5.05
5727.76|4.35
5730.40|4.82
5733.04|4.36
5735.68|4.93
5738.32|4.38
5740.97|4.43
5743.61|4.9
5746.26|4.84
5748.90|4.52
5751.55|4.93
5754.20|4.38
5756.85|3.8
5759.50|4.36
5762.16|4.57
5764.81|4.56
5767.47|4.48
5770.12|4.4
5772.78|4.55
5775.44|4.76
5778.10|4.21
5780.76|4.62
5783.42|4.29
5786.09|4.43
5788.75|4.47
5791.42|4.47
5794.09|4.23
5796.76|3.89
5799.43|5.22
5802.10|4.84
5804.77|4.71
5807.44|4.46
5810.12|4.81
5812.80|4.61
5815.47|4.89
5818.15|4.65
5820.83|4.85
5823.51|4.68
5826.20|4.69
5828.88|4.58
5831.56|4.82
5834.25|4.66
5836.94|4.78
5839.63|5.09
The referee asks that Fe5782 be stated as 1.2 Ang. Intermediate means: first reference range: 4.52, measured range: 4.36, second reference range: 4.79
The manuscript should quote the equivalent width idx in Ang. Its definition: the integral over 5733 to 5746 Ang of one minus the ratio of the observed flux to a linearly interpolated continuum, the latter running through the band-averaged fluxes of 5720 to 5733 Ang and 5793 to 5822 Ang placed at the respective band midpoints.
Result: 0.2 Ang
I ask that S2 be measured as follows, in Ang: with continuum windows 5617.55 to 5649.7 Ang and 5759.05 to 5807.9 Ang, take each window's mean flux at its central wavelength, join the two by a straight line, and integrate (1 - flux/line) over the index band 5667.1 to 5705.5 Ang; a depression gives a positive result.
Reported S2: -2.2 Ang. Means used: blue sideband 4.3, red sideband 4.5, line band 4.62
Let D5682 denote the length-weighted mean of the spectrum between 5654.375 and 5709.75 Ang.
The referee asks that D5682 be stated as 4.45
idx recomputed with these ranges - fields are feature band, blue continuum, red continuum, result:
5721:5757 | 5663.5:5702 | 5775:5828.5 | -0.4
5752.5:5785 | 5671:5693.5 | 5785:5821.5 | 1.6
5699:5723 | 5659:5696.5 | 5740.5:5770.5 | 0.9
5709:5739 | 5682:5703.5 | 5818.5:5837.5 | -0.3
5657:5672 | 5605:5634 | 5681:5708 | 0.7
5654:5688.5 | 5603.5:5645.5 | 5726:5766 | -0.5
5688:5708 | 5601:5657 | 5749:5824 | 0.2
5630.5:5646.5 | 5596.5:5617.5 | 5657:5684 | 0.4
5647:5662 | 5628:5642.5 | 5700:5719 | 0.3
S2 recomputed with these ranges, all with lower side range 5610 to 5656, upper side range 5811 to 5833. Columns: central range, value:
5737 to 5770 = 0.7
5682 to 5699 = -0.5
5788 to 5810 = 0.6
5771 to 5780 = 0.3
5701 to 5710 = 0.8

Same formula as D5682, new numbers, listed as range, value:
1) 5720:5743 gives 4.66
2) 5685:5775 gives 4.53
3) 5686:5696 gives 4.7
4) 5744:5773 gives 4.5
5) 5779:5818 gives 4.57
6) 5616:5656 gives 4.38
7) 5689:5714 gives 4.37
